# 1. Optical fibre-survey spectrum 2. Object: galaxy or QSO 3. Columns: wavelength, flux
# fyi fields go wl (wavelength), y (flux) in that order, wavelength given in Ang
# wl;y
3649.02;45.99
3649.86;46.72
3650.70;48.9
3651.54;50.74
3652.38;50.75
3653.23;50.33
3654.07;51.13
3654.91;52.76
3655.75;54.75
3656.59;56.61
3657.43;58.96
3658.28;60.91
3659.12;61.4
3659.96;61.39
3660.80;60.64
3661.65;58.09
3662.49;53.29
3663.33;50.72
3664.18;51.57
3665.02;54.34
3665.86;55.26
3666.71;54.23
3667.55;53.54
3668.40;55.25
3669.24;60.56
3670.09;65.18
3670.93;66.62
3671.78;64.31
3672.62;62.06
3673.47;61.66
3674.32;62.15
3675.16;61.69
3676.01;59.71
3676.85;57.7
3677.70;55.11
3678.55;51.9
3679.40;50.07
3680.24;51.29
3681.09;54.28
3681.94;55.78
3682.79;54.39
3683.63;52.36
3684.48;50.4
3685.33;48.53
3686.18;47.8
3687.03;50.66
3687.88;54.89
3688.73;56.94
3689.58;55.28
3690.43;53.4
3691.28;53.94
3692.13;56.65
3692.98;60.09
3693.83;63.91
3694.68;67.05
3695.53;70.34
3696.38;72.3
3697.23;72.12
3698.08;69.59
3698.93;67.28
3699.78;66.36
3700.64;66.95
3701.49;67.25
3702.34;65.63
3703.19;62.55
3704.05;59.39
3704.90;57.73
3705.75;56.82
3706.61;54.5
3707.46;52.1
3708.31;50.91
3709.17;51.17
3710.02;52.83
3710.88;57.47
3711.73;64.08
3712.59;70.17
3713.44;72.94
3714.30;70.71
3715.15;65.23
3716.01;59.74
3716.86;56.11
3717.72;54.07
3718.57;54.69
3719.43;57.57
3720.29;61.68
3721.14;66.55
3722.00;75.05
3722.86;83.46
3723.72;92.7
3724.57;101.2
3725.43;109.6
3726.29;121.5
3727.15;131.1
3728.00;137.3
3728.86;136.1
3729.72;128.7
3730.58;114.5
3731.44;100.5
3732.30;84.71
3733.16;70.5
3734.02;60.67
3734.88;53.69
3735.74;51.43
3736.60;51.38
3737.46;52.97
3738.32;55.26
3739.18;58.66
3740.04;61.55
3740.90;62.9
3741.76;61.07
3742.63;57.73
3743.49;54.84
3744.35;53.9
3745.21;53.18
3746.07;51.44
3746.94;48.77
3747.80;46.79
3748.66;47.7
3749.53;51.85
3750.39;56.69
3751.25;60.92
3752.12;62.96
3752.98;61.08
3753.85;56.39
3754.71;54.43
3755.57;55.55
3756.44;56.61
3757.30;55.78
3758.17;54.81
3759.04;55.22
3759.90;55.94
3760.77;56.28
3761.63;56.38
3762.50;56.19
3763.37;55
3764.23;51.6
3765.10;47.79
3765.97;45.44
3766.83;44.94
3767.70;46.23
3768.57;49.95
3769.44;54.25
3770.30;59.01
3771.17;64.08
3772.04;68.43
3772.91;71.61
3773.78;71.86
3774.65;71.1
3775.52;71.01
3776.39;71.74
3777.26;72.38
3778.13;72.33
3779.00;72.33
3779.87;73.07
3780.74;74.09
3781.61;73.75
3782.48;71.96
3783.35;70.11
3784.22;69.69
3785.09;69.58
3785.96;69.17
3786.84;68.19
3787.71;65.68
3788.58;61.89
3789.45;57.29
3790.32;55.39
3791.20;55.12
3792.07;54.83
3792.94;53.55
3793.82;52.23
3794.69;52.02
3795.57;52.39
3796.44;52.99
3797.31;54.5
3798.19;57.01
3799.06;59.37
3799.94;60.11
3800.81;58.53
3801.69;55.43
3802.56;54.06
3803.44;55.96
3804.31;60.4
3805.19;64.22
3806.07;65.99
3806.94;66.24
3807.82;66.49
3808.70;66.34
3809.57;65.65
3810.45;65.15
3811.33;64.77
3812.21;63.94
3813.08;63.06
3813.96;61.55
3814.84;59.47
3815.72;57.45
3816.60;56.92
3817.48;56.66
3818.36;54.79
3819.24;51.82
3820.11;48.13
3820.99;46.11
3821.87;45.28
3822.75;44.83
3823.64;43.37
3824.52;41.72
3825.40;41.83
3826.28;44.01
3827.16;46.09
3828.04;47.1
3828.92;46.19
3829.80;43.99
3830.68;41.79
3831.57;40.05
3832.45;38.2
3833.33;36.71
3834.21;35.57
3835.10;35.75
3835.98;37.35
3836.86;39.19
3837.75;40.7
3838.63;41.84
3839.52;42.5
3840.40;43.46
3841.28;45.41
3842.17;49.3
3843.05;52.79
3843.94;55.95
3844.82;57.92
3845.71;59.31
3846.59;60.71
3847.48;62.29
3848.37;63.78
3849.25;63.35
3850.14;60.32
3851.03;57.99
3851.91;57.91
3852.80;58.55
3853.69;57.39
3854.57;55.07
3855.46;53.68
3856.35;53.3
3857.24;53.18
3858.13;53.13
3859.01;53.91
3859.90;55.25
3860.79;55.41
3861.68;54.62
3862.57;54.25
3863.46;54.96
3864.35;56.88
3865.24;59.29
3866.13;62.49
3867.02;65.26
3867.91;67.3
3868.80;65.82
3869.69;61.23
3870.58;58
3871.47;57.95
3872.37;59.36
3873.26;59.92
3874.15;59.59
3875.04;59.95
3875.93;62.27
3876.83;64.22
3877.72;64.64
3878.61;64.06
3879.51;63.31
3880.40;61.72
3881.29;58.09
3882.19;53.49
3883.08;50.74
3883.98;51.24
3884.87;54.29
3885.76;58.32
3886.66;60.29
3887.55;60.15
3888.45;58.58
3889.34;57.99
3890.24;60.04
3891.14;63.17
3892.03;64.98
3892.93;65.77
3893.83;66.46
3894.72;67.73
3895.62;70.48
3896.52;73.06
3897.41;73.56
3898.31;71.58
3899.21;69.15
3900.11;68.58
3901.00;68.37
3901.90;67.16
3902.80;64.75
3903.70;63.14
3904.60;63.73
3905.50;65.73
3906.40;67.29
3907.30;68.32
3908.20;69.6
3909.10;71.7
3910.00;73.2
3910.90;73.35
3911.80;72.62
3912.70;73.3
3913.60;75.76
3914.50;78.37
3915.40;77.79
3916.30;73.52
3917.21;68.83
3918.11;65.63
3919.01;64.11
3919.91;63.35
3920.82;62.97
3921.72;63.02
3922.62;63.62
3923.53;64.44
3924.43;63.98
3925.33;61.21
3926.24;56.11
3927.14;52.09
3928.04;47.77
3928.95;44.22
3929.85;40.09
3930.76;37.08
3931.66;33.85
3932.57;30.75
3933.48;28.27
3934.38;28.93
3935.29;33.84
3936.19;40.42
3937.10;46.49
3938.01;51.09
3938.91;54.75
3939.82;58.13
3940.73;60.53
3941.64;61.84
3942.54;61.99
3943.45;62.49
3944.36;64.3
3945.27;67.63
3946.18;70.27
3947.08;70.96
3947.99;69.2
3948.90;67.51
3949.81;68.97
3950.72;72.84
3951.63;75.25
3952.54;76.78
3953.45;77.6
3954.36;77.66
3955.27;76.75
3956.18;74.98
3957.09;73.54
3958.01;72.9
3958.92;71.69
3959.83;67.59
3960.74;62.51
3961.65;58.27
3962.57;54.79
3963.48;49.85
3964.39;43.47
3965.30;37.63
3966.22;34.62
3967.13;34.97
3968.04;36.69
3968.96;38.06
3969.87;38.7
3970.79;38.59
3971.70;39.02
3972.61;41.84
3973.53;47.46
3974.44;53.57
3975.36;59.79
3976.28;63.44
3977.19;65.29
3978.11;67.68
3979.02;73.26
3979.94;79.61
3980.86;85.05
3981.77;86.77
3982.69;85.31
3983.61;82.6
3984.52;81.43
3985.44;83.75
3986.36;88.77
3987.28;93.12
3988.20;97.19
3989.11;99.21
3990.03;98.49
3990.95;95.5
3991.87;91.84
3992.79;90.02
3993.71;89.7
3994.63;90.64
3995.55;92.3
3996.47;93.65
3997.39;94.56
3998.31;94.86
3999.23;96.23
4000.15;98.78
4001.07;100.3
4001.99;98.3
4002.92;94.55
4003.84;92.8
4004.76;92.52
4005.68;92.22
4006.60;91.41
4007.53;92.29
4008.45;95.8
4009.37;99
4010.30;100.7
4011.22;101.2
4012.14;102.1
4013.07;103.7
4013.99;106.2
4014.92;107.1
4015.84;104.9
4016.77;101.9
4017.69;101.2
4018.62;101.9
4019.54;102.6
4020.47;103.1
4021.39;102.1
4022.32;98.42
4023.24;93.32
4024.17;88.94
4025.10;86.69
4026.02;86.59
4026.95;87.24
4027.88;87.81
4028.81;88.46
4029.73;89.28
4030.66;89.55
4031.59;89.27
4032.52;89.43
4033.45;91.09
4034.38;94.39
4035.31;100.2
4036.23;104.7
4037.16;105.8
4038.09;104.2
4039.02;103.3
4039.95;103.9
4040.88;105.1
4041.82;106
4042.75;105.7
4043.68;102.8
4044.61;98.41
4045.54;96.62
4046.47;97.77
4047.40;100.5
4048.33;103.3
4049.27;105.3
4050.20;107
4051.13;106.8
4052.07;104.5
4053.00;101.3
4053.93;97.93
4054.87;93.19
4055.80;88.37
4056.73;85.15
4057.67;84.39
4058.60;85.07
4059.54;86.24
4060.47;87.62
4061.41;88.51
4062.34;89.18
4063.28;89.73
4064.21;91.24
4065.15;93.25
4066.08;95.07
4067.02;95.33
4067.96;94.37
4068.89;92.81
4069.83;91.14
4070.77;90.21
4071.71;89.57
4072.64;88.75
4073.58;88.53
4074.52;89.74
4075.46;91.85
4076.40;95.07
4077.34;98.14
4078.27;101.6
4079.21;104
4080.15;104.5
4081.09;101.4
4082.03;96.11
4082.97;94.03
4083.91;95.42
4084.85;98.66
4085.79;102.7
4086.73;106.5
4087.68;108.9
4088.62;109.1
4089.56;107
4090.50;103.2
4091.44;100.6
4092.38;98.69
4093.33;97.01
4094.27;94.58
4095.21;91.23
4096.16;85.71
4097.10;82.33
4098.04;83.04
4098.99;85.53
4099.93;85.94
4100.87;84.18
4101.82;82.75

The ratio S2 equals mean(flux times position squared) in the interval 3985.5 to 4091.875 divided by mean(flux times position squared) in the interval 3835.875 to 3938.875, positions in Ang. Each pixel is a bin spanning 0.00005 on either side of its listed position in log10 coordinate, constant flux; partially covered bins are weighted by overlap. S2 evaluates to 1.8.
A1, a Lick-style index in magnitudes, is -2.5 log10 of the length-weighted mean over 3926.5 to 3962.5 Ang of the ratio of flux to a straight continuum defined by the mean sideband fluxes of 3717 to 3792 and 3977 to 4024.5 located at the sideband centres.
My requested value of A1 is 0.44 mag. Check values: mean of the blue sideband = 66.9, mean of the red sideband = 93.7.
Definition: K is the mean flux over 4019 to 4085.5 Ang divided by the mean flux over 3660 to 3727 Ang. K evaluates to 1.54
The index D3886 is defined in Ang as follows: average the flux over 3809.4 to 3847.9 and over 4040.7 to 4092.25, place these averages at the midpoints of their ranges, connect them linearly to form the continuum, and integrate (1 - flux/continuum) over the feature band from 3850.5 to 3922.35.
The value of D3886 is -2.4 Ang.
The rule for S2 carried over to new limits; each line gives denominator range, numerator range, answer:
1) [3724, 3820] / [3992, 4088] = 1.71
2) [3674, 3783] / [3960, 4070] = 1.58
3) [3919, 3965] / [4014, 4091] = 1.74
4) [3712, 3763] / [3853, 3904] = 0.95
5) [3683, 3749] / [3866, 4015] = 1.15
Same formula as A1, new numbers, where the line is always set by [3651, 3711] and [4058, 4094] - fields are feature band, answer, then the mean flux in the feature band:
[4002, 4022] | -0.11 mag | 99.4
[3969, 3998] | 0.14 mag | 76.6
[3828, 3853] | 0.44 mag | 48.8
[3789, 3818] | 0.18 mag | 58.9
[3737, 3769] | 0.19 mag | 54.4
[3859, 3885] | 0.27 mag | 59.1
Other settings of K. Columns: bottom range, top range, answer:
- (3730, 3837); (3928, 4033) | 1.30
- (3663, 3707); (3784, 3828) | 0.97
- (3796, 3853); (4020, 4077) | 1.80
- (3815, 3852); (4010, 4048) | 2.03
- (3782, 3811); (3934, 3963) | 1.05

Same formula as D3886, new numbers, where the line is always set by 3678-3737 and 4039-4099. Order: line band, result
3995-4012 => -0.83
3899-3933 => 8.70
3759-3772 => 3.44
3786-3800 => 3.31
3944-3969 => 7.07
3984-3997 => -0.22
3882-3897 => 3.88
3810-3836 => 9.57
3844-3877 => 8.85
